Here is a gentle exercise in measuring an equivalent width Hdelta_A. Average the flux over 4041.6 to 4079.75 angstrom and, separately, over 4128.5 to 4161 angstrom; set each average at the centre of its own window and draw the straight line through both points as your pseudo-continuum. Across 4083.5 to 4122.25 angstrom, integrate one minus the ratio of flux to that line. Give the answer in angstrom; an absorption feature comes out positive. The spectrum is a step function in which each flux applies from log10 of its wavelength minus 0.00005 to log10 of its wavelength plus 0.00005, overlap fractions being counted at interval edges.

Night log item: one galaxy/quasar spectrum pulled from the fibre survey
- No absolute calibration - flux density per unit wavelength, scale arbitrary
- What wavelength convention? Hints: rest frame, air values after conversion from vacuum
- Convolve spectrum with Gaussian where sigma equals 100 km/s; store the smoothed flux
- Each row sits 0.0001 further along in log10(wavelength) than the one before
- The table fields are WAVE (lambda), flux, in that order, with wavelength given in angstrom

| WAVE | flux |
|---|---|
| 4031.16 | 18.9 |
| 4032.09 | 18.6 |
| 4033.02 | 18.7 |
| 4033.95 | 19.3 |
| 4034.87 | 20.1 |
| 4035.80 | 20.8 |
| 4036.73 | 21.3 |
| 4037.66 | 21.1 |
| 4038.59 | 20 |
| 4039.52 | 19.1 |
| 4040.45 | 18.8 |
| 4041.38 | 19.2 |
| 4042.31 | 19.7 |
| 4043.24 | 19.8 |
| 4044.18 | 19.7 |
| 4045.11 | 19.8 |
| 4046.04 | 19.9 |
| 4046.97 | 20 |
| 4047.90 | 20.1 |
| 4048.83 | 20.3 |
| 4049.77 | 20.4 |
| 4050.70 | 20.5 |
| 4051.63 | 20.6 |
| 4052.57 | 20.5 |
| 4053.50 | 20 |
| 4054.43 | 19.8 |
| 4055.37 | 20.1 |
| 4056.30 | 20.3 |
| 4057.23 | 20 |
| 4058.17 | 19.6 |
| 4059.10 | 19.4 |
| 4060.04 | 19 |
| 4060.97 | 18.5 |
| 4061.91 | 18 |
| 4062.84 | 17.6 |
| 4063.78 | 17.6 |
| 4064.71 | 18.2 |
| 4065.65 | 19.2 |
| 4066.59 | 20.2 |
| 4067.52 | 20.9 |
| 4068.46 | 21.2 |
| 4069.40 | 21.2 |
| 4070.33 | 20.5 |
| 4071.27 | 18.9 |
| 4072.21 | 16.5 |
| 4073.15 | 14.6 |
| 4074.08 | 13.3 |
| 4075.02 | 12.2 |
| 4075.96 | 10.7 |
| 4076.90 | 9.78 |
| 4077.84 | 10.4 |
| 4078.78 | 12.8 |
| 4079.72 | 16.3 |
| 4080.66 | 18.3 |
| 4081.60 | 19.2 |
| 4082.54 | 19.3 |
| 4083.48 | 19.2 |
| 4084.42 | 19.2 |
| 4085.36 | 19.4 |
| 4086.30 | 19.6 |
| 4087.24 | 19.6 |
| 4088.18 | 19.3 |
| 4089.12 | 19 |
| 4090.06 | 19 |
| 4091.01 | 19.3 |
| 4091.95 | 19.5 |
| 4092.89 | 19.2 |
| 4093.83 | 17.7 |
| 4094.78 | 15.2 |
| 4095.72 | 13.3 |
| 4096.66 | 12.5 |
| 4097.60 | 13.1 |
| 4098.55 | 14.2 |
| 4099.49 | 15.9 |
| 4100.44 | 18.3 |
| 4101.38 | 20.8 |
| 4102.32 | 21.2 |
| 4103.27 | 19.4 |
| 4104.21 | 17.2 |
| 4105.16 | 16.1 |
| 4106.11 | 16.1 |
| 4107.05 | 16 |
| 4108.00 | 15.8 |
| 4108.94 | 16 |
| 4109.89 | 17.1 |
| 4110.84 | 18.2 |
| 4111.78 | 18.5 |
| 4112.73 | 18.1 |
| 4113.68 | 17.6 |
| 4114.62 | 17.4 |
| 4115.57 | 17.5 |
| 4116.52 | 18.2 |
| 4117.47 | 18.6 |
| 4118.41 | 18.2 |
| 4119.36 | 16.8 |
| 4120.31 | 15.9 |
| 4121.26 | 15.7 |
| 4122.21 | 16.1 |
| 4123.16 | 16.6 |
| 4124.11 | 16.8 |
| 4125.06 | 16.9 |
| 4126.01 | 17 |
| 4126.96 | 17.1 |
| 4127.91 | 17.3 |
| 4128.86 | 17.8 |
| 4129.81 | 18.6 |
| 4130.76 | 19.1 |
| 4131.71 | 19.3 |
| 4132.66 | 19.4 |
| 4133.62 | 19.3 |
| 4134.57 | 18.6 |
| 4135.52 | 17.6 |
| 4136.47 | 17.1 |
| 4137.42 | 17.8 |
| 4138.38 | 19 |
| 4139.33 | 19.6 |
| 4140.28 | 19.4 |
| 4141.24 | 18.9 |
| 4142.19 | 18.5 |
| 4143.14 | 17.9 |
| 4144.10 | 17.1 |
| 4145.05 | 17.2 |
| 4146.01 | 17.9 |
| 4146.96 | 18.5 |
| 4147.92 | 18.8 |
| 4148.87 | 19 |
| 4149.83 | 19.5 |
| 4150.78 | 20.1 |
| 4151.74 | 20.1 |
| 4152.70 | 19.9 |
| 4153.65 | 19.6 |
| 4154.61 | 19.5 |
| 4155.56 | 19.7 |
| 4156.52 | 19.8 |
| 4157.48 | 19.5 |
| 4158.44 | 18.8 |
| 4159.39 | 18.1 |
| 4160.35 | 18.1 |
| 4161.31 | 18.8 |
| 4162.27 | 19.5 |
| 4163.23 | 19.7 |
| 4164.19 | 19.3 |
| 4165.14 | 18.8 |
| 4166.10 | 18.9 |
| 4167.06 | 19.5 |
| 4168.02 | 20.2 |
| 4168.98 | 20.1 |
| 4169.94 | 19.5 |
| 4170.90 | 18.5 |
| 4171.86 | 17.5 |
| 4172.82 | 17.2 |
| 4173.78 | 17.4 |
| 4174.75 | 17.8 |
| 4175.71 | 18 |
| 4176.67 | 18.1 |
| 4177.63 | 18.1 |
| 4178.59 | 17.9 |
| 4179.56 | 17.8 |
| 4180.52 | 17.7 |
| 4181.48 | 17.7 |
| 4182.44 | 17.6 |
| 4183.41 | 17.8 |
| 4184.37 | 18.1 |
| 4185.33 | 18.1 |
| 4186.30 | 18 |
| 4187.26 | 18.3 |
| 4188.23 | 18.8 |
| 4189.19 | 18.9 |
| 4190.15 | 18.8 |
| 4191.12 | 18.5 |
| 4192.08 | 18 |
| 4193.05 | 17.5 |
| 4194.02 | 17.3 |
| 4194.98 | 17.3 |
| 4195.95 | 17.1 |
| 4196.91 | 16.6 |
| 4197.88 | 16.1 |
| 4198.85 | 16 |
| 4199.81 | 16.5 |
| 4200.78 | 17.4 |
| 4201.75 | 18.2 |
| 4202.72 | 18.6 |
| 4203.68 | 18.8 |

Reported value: 2.17 angstrom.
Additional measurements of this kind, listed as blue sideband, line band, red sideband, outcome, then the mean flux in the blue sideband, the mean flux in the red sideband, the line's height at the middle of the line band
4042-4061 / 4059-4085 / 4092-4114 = 2.14 angstrom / 19.9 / 16.9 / 18.7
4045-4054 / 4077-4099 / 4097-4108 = 1.04 angstrom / 20.2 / 17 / 17.9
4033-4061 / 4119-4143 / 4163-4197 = 1.28 angstrom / 19.9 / 18.2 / 18.9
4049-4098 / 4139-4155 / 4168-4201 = -0.92 angstrom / 17.9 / 17.9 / 17.9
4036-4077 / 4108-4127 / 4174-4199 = 1.24 angstrom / 18.9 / 17.8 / 18.4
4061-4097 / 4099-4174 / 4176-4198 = -2.73 angstrom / 17.3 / 17.9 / 17.6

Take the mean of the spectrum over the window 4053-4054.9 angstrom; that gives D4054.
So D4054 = 19.9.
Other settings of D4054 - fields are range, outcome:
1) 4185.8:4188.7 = 18.3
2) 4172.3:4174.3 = 17.2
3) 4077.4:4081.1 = 14.4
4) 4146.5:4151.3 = 19.2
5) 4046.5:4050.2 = 20.2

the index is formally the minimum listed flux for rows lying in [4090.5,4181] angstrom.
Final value 12.5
